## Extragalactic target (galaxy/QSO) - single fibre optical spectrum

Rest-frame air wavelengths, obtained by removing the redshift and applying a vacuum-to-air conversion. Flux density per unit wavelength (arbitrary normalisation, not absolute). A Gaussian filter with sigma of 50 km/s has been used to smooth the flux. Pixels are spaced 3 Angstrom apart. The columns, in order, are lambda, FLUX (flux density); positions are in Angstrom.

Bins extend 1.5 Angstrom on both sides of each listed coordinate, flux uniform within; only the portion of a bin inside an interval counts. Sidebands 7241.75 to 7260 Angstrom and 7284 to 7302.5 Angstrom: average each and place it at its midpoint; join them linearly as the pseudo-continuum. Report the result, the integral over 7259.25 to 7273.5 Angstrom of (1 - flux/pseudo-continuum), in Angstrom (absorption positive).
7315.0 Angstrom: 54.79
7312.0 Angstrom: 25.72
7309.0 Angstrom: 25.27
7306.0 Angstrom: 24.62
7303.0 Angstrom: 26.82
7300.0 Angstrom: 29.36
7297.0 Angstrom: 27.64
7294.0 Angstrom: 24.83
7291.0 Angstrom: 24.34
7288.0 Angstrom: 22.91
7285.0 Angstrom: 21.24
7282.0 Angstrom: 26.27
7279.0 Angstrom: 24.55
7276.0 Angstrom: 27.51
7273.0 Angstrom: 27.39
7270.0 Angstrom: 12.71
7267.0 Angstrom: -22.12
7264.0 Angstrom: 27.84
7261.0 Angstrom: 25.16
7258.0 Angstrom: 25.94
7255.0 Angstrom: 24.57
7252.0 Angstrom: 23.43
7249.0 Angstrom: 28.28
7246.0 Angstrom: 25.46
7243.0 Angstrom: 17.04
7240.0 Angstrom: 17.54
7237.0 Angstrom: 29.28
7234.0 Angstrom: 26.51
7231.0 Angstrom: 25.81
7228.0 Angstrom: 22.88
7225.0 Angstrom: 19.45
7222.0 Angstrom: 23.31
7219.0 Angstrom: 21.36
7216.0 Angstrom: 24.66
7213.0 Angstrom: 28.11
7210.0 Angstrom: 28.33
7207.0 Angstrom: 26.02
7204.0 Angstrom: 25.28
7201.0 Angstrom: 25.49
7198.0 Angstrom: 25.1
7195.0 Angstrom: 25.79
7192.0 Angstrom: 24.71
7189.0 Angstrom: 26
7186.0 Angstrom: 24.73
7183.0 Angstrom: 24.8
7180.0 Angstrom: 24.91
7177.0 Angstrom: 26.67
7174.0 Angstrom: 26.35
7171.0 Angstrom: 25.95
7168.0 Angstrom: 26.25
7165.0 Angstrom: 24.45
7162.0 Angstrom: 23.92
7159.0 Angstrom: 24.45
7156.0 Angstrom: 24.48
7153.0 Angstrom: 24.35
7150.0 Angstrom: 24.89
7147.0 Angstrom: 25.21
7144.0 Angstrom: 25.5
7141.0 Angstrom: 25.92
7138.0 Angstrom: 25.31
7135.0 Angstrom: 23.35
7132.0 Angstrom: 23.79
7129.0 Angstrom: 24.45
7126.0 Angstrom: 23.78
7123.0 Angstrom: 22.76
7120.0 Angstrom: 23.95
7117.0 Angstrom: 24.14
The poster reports 6.44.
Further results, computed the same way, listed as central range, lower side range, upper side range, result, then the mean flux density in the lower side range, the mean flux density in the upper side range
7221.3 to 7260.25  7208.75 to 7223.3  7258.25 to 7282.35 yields -3.2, 25.1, 18.7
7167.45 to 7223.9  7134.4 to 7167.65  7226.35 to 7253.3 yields -2.3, 24.8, 24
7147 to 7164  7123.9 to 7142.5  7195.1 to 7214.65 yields 0.3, 24.4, 26.3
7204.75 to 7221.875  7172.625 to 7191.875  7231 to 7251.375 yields -0.5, 25.5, 24.1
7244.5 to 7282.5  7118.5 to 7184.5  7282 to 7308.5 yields 6.0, 24.8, 25.3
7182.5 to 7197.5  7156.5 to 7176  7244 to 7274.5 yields -0.9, 25.2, 19.8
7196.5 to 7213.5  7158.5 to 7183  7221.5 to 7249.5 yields -1.4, 25.4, 23.4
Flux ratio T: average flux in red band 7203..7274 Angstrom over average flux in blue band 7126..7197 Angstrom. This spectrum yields 0.89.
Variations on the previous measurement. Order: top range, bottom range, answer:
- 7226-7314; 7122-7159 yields 0.95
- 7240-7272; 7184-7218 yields 0.73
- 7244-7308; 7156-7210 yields 0.90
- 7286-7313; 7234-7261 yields 1.06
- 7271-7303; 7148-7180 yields 1.01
